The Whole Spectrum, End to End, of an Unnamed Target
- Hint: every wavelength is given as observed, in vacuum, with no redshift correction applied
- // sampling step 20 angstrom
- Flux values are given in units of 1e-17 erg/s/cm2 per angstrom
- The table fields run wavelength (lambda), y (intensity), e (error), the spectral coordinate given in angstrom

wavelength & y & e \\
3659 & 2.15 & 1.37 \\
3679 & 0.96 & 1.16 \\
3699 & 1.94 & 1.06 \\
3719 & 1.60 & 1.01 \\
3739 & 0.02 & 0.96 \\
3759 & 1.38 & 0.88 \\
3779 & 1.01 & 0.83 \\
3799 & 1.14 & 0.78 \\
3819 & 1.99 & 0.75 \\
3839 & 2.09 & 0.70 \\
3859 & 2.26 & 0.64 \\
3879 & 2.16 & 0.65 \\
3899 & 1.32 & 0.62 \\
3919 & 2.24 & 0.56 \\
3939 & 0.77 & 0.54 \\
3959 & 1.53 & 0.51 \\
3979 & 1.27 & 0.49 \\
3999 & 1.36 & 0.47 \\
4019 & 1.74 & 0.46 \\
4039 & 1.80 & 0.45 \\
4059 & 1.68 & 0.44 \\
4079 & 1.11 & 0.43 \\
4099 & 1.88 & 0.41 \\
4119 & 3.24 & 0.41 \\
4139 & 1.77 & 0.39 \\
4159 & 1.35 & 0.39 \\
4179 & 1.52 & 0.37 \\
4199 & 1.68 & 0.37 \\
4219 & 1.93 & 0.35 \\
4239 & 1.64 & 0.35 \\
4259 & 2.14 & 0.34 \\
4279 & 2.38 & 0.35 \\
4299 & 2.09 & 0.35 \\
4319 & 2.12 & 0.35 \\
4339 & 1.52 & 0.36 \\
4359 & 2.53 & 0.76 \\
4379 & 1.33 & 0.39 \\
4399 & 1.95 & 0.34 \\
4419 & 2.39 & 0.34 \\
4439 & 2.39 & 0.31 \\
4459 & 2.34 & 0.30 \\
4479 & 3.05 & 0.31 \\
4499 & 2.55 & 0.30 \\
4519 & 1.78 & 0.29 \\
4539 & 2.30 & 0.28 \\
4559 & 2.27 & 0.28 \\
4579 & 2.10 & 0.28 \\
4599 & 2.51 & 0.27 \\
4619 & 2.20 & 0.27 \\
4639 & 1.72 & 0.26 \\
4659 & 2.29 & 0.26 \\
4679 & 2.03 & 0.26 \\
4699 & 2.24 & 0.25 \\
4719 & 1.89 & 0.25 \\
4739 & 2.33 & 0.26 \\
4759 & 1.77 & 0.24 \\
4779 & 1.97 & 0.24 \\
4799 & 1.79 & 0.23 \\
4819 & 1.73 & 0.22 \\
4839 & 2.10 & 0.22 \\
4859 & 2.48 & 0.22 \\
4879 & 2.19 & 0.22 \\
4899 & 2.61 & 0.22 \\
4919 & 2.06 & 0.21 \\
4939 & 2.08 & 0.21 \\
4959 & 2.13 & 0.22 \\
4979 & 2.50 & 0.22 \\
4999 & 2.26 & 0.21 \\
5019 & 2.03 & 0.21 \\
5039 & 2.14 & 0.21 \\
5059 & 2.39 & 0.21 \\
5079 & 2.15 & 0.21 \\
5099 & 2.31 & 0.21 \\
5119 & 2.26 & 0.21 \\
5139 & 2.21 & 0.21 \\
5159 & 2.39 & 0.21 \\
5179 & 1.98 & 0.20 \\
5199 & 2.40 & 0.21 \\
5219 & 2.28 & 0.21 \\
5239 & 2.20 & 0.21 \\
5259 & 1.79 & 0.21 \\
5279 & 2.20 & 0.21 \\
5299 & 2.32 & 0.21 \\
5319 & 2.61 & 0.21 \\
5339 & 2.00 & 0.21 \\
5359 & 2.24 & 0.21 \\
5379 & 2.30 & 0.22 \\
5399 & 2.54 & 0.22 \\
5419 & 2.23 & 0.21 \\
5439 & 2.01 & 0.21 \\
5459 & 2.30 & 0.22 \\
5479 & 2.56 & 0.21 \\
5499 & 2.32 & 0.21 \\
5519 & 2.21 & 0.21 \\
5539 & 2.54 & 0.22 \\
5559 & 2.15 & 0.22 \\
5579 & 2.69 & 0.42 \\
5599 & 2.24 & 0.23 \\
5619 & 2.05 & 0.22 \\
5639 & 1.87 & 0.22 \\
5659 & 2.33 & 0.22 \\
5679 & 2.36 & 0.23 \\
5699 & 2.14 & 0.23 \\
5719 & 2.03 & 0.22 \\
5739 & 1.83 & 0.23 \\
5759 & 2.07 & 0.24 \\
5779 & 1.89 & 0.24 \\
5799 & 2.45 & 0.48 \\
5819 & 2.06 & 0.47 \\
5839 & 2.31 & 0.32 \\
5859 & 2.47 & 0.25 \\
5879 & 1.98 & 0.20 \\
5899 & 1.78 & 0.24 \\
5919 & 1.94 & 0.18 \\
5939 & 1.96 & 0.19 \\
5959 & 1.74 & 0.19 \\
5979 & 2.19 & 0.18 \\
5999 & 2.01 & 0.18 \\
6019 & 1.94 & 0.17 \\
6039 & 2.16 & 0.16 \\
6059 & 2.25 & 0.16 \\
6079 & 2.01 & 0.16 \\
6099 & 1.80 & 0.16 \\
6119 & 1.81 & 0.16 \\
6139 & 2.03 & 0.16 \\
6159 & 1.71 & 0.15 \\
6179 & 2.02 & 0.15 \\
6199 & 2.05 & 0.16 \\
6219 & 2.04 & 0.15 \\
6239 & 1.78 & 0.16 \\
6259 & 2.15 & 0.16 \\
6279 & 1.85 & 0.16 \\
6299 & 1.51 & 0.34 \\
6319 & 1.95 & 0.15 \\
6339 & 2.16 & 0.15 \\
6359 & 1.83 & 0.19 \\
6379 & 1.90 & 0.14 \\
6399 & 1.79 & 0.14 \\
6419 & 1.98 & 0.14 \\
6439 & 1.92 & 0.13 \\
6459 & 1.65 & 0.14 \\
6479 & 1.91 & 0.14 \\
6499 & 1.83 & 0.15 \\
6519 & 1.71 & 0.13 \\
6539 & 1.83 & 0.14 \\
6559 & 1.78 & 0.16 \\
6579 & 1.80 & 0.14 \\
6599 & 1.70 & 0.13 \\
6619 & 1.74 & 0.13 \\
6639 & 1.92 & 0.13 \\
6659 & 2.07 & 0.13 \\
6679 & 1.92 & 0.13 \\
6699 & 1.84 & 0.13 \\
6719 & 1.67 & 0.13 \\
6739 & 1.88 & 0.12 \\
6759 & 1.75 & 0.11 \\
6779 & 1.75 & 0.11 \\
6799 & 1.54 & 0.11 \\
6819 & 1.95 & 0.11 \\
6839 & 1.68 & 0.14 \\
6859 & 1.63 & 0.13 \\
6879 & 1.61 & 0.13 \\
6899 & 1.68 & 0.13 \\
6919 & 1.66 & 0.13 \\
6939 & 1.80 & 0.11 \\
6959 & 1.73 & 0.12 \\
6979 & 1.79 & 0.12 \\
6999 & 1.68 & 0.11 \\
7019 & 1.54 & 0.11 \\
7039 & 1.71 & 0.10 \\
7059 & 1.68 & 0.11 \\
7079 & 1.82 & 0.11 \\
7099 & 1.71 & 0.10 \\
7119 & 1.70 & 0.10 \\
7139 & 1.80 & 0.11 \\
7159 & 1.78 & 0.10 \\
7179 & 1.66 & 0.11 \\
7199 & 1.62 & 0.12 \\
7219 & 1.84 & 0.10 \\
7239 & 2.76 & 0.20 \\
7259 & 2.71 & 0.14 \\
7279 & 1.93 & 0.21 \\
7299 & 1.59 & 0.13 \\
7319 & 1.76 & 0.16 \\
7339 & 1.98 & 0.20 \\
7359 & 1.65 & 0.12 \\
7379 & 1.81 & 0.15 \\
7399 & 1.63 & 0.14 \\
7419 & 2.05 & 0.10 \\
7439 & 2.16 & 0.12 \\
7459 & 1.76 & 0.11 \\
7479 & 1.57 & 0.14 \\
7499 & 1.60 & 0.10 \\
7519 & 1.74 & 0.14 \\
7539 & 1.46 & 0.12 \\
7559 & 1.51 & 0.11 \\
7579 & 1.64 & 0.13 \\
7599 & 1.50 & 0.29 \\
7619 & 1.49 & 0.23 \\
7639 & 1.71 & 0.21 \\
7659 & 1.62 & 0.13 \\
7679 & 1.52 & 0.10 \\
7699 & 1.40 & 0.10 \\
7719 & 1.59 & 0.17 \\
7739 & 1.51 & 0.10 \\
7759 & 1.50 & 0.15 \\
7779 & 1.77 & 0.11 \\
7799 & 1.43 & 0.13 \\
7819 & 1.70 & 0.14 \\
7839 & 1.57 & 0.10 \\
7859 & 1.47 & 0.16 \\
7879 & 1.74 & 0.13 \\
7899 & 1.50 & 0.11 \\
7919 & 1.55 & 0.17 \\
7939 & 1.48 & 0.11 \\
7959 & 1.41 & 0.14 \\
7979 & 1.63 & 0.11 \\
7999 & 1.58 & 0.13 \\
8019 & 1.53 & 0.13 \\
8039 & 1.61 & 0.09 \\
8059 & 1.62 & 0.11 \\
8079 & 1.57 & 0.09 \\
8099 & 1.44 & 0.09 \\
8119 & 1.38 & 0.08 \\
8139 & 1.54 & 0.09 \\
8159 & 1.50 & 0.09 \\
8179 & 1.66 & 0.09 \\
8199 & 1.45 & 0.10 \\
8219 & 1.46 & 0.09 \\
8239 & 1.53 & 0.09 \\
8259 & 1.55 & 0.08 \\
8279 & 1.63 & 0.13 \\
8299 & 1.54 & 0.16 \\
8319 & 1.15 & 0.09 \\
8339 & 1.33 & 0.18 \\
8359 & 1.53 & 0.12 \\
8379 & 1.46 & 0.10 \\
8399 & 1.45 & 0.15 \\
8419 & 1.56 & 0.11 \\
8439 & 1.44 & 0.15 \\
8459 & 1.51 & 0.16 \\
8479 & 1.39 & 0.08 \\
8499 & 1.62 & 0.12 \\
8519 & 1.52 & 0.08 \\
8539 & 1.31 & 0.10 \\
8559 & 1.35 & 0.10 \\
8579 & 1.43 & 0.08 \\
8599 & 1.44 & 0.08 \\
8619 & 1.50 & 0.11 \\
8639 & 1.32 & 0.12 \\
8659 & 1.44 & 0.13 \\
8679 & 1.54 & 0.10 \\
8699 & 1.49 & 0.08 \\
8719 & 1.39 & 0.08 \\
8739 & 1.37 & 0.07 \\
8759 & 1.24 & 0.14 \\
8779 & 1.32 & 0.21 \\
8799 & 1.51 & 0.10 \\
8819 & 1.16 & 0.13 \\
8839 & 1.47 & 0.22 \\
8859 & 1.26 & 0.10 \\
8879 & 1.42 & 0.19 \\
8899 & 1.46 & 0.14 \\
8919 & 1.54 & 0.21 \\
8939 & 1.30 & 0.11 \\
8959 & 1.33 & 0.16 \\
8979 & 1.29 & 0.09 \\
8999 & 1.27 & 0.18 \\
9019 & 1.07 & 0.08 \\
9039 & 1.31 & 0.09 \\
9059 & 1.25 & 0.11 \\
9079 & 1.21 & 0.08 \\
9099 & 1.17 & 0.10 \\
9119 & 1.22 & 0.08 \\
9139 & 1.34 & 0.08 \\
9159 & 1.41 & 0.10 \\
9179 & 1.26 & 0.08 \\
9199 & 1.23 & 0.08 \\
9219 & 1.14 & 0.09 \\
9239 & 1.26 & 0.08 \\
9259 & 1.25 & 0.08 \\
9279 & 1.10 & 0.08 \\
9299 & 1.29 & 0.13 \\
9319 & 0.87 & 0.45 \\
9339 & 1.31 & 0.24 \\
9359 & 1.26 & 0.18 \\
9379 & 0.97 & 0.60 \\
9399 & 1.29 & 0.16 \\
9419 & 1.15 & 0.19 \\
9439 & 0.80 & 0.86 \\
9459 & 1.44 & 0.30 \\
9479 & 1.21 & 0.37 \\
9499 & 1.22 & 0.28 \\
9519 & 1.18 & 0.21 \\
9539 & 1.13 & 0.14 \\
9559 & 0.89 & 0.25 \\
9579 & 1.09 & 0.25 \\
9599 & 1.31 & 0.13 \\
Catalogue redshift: 0.10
